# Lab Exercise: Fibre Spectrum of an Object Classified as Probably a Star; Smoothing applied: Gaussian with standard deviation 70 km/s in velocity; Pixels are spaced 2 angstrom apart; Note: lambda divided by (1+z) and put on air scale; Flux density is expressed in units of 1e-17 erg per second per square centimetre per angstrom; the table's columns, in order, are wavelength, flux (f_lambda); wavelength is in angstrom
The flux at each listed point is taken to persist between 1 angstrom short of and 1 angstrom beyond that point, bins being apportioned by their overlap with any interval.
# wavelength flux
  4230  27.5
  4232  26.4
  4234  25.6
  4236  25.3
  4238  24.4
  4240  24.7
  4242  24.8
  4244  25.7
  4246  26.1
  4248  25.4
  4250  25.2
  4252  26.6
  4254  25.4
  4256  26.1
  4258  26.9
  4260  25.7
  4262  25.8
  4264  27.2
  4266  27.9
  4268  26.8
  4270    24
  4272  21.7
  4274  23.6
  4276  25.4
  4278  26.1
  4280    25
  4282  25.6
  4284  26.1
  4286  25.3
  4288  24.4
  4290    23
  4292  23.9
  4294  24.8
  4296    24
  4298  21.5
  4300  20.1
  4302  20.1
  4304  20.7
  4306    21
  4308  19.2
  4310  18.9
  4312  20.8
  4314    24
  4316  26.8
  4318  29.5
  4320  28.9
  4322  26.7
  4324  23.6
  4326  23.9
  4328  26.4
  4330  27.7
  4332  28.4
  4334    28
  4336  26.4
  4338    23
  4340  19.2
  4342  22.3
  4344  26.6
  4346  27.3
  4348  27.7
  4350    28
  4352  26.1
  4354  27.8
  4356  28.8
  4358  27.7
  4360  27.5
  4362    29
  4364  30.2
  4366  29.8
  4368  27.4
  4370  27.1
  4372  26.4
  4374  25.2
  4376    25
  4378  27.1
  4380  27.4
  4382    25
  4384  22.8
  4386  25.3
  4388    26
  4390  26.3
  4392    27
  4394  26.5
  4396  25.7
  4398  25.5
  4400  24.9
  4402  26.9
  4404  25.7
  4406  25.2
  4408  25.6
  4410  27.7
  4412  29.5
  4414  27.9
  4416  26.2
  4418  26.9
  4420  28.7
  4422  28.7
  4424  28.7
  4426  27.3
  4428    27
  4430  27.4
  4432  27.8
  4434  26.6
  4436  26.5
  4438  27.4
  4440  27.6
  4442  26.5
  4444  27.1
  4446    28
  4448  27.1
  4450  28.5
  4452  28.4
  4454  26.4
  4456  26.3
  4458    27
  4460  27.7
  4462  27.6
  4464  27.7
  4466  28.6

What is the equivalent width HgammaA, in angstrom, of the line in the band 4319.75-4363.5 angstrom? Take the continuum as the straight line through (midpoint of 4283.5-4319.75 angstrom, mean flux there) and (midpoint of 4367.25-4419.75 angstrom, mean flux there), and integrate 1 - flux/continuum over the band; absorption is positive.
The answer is -3.5 angstrom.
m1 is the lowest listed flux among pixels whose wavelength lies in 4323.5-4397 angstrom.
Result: 19.2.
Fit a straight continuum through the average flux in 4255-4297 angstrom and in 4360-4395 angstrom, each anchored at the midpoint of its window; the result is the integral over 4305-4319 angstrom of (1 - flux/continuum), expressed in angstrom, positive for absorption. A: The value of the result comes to 1.6 angstrom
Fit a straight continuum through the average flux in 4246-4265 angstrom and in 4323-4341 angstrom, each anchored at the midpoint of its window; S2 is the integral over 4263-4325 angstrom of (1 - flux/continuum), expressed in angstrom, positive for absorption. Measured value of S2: 3.69 angstrom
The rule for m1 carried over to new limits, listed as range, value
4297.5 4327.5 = 18.9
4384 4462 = 22.8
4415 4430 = 26.2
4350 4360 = 26.1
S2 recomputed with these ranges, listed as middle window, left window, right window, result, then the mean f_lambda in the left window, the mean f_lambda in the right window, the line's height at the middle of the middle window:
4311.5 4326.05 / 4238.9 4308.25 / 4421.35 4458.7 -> -0.29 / 24.5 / 27.4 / 25.3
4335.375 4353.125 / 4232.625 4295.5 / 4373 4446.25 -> 0.60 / 25.3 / 26.7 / 26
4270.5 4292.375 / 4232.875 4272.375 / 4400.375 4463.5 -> 1.13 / 25.6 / 27.3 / 25.9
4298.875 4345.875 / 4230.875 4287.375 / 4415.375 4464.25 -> 3.82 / 25.5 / 27.4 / 26.2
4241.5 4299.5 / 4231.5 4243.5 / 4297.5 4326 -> -2.16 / 25.2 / 23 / 24.2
